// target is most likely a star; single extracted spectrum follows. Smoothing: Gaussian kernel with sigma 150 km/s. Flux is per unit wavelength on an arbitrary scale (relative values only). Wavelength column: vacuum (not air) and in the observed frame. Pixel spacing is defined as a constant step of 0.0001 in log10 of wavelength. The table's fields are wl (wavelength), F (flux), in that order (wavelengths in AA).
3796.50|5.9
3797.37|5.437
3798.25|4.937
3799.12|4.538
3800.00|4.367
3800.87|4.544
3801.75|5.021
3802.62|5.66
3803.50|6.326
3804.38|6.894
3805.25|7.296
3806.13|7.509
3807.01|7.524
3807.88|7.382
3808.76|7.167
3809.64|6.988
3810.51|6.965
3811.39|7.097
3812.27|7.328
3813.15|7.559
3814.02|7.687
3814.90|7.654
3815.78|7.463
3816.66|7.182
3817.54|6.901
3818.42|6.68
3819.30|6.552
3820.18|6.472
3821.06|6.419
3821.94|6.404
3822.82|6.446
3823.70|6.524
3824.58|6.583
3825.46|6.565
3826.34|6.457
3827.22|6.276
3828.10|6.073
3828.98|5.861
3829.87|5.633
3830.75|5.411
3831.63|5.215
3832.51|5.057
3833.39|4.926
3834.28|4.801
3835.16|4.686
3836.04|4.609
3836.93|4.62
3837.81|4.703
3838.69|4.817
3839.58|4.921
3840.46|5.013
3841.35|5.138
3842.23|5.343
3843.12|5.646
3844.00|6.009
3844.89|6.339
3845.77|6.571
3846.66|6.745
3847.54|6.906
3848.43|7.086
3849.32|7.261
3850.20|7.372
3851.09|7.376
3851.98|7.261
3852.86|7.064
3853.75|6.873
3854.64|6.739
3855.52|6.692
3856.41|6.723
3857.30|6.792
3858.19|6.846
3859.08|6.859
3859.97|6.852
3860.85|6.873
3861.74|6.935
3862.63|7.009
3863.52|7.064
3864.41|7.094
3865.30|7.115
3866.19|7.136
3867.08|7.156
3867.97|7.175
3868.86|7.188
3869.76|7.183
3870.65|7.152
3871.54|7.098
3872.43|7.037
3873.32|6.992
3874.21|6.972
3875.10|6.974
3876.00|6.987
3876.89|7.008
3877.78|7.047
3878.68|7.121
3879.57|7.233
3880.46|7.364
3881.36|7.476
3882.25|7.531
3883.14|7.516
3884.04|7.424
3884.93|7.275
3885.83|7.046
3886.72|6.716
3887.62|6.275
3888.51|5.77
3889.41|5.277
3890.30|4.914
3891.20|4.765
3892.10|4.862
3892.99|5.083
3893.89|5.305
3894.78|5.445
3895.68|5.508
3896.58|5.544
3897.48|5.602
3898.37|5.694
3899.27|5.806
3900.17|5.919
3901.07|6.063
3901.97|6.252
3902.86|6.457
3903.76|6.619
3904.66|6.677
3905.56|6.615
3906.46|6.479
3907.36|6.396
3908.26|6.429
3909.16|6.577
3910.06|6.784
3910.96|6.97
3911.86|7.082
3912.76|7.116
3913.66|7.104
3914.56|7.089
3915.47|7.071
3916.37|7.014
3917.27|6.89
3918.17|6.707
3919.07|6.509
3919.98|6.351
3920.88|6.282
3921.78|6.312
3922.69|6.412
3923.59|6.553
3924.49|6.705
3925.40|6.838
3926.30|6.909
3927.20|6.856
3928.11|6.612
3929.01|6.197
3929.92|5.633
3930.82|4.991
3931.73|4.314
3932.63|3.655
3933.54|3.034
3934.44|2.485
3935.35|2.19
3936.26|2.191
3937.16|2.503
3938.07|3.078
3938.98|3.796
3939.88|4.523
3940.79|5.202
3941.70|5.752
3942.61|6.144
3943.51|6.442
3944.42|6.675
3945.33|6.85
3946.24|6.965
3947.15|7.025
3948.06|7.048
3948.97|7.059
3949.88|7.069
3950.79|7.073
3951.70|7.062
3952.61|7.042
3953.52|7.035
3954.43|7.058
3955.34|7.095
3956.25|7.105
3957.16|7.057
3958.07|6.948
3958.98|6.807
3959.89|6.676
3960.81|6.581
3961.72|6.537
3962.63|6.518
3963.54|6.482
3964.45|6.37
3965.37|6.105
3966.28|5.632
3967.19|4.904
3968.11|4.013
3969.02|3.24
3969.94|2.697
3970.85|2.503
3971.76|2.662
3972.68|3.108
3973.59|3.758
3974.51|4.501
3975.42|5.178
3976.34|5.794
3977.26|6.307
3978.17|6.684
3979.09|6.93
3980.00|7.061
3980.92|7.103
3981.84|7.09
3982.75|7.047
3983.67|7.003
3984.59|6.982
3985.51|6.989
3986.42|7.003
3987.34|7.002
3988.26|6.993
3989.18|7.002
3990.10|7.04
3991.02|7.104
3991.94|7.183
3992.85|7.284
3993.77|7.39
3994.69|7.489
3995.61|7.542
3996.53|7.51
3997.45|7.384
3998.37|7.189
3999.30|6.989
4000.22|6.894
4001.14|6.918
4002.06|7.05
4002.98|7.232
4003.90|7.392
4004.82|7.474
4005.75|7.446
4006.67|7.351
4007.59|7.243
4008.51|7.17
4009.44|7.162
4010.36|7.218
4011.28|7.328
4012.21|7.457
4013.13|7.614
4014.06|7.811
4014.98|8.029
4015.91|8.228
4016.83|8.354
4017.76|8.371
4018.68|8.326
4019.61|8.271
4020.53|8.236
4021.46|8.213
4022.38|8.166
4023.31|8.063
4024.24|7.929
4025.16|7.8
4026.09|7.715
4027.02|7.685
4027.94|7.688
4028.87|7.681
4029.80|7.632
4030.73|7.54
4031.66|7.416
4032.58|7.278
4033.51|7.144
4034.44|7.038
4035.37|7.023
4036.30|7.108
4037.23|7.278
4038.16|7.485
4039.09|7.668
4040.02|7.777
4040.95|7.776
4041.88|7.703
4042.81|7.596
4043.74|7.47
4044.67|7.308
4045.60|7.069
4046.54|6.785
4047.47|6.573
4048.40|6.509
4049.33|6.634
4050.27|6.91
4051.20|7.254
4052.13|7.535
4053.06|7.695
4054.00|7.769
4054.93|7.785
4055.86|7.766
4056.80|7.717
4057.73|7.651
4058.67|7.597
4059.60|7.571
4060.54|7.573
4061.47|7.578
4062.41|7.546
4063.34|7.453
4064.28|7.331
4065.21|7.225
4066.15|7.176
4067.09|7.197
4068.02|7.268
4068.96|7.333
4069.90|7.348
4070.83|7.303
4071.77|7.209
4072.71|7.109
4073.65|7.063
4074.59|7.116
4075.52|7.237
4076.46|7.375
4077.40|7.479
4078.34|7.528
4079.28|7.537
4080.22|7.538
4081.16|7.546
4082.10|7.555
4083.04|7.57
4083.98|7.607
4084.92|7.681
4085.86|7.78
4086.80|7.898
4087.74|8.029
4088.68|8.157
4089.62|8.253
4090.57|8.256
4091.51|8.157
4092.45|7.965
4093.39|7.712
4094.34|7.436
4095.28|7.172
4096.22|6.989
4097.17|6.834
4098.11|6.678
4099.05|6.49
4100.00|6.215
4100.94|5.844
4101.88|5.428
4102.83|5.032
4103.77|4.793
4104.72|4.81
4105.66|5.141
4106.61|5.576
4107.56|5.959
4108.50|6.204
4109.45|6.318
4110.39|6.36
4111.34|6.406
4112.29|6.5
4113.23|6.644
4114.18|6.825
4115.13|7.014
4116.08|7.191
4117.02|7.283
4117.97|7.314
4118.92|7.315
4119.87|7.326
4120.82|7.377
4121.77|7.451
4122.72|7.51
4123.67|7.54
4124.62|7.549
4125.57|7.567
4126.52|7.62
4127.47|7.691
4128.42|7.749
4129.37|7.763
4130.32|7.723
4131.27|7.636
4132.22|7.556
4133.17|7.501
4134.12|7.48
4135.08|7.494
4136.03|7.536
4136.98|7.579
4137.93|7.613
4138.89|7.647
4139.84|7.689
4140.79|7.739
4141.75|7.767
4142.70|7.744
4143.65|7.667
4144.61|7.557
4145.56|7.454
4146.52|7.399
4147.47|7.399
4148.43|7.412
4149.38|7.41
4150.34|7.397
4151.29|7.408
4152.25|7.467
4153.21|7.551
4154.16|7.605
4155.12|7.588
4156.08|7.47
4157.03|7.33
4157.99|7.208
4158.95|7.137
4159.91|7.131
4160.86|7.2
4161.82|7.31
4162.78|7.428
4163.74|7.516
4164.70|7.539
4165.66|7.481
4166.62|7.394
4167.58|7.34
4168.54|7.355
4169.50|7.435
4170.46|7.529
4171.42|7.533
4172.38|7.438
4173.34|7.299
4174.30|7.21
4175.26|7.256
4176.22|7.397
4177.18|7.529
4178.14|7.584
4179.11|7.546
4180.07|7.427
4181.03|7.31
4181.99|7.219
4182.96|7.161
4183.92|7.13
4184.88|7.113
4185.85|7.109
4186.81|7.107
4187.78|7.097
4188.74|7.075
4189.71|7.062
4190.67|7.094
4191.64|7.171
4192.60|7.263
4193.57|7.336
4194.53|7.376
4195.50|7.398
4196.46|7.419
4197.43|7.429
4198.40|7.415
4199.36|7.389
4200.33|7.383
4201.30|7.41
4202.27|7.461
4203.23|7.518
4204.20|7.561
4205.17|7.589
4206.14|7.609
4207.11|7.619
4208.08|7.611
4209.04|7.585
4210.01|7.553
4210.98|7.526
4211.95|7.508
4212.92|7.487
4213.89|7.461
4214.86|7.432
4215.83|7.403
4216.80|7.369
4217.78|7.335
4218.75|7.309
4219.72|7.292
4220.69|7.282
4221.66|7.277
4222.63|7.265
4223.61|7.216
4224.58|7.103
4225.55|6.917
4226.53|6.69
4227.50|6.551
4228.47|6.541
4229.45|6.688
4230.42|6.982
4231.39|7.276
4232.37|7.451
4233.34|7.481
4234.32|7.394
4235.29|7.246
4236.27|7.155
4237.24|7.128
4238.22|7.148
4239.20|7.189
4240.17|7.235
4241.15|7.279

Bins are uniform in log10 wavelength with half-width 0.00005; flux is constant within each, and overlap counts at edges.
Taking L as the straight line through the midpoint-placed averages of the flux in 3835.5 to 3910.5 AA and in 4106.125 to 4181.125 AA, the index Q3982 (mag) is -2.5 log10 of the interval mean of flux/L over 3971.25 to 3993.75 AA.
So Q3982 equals 0.09 mag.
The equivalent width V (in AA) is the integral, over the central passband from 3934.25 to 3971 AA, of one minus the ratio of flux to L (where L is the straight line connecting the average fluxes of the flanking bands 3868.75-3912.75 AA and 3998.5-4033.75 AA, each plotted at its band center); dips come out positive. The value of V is 7.0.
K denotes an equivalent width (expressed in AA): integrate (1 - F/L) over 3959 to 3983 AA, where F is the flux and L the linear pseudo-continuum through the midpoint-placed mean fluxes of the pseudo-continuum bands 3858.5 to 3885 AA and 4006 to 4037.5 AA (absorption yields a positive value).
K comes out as 6.51 AA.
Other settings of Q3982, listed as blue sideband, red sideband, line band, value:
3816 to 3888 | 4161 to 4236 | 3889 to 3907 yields 0.155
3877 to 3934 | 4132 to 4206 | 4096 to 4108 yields 0.222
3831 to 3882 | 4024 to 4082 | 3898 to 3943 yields 0.171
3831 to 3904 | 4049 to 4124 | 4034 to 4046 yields -0.068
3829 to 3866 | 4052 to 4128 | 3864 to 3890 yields -0.115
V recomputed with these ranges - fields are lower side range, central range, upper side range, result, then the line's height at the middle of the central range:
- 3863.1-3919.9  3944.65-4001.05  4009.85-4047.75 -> 6.4 AA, 7.21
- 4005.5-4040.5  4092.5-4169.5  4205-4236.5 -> 3.3 AA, 7.45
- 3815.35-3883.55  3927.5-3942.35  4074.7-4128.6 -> 5.6 AA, 6.69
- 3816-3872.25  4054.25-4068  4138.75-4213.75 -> -0.9 AA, 7.05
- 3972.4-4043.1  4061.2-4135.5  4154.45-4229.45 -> 1.4 AA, 7.28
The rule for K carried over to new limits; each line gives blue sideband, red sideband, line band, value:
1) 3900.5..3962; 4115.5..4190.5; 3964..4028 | -2.57 AA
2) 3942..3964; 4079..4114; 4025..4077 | -3.93 AA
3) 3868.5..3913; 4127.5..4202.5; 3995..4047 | -4.59 AA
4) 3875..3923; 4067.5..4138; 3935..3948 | 3.07 AA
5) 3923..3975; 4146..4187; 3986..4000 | -3.13 AA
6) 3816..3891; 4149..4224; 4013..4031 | -2.72 AA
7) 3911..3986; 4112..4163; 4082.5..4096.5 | -1.48 AA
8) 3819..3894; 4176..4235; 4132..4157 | -1.39 AA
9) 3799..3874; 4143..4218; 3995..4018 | -1.76 AA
